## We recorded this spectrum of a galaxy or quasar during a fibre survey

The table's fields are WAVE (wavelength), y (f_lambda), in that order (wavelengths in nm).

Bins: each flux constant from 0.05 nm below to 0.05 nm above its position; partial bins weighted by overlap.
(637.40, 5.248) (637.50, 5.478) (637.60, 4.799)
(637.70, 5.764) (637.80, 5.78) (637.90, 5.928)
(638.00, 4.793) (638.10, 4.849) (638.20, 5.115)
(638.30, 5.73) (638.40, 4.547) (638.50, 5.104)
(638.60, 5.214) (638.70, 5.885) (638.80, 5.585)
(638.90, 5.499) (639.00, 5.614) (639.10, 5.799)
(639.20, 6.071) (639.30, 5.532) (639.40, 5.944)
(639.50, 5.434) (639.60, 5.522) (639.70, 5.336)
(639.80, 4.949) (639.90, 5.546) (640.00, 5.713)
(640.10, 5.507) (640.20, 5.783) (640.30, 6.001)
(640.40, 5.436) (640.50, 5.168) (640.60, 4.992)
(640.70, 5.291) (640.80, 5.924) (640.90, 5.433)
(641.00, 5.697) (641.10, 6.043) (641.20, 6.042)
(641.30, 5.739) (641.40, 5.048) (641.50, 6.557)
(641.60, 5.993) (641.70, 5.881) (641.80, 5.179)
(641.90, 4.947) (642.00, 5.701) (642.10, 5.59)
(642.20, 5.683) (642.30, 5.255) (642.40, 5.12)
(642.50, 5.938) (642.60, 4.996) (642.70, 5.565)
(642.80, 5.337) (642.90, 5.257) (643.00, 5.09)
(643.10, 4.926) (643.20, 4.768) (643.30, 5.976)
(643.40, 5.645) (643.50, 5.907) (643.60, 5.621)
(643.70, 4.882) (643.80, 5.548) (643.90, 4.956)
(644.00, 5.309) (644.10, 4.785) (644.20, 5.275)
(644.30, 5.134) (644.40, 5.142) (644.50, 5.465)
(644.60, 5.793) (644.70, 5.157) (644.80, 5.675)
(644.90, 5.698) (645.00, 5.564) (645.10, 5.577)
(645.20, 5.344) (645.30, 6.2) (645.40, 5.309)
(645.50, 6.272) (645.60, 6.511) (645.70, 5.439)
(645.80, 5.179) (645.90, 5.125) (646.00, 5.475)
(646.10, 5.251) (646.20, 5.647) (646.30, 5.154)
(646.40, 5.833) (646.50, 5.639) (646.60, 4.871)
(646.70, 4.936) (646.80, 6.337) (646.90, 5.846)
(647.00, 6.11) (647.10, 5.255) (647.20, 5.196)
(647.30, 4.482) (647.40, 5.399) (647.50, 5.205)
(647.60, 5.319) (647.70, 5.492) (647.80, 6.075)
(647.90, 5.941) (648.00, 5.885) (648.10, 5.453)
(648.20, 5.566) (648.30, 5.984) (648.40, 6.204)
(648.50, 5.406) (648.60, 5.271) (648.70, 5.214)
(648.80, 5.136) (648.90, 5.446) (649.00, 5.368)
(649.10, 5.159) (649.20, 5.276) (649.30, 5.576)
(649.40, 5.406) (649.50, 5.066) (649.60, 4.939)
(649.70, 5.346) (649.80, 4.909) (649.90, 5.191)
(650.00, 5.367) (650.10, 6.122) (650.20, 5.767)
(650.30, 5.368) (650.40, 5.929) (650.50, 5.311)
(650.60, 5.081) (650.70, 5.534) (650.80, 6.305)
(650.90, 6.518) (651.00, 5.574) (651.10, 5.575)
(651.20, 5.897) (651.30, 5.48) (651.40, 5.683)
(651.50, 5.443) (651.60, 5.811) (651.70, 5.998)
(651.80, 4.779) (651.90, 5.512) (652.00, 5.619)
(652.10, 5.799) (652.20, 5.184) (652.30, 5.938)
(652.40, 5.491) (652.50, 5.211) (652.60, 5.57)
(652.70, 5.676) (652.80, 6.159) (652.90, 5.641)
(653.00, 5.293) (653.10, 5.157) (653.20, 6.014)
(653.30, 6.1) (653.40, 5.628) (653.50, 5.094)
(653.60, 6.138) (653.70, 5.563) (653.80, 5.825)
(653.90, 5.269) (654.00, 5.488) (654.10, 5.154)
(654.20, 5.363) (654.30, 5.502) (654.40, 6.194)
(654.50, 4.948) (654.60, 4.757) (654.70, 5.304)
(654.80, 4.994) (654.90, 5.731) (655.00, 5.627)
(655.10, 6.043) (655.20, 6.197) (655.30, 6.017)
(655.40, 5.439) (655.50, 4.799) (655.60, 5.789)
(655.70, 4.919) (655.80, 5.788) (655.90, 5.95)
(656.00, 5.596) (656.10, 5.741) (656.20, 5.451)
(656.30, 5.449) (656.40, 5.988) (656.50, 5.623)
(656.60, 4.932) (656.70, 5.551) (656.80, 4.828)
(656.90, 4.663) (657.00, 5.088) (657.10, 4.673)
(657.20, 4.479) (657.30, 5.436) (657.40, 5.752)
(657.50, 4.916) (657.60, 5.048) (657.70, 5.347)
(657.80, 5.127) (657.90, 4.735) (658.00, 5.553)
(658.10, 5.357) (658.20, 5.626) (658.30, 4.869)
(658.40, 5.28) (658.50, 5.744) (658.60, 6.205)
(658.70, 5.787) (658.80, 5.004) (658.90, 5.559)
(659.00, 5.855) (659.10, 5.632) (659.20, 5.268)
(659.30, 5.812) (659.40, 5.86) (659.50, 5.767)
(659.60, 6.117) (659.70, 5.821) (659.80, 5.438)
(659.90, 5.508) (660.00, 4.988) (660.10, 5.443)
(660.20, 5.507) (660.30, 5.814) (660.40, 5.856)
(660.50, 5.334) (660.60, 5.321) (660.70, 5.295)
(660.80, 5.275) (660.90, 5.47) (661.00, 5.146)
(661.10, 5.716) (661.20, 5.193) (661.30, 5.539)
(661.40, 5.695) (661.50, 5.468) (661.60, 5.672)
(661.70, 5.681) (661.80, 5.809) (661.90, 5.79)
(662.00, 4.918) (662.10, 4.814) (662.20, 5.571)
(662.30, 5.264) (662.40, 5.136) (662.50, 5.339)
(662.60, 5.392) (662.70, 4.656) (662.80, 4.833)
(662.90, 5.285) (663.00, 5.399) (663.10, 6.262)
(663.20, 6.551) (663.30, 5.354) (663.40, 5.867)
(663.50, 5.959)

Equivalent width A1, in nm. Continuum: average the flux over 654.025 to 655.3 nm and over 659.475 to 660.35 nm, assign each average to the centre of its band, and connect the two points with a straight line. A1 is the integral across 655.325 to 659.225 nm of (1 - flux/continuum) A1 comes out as 0.13 nm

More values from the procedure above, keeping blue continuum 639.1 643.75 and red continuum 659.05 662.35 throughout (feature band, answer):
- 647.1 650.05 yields 0.07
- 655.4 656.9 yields 0.02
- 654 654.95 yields 0.03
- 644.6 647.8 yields 0.00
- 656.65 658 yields 0.11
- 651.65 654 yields -0.03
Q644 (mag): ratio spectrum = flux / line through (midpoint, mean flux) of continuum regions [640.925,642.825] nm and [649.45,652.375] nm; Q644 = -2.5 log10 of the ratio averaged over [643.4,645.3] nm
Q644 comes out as 0.03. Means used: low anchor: 5.6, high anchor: 5.55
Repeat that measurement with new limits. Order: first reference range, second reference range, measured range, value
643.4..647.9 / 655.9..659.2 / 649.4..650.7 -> 0.010 mag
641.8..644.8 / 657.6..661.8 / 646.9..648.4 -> -0.035 mag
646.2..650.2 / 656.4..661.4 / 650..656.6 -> -0.032 mag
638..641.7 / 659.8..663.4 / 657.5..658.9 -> 0.021 mag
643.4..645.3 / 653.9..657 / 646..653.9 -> -0.021 mag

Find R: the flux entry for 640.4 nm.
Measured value 5.436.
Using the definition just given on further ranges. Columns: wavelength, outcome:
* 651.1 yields 5.575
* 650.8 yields 6.305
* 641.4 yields 5.048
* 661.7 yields 5.681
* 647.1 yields 5.255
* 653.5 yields 5.094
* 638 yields 4.793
